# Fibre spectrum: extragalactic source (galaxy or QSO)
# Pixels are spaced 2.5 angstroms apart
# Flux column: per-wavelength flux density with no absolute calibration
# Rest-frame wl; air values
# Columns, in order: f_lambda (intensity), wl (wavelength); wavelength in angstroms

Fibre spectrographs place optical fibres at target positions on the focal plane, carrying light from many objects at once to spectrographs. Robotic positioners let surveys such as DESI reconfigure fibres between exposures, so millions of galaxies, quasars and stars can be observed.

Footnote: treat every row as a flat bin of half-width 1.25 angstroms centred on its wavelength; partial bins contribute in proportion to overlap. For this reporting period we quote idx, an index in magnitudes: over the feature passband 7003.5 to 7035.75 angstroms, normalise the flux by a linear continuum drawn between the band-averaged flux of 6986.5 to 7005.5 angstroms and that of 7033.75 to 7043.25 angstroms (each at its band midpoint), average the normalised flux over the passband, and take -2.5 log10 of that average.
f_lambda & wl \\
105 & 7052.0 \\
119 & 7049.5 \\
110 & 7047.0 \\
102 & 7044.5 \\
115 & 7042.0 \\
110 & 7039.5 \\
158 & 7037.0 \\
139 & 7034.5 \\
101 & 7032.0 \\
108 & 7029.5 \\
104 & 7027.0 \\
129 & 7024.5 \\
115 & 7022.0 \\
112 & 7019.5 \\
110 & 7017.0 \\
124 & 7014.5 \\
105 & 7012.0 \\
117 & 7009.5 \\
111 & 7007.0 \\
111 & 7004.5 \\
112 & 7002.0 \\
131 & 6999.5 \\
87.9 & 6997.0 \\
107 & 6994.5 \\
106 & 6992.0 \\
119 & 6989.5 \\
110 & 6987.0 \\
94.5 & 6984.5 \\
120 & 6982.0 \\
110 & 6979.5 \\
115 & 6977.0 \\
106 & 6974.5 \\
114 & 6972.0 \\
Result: 0.06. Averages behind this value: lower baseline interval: 110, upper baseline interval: 130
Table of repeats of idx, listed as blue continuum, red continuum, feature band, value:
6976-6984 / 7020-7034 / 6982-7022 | 0.02 mag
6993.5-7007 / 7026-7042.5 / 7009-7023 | 0.01 mag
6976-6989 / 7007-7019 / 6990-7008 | 0.02 mag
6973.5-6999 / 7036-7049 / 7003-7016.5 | -0.01 mag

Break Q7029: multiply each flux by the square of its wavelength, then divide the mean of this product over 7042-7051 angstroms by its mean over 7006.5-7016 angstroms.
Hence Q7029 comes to 1.0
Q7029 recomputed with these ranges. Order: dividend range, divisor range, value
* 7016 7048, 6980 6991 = 1.07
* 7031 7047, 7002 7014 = 1.08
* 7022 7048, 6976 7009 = 1.08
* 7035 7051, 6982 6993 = 1.12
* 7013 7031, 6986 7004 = 1.04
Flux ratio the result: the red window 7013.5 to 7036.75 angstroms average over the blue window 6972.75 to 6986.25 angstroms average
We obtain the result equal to 1.07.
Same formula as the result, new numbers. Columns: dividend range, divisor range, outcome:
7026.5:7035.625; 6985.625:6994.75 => 1.02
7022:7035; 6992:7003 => 1.05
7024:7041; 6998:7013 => 1.06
